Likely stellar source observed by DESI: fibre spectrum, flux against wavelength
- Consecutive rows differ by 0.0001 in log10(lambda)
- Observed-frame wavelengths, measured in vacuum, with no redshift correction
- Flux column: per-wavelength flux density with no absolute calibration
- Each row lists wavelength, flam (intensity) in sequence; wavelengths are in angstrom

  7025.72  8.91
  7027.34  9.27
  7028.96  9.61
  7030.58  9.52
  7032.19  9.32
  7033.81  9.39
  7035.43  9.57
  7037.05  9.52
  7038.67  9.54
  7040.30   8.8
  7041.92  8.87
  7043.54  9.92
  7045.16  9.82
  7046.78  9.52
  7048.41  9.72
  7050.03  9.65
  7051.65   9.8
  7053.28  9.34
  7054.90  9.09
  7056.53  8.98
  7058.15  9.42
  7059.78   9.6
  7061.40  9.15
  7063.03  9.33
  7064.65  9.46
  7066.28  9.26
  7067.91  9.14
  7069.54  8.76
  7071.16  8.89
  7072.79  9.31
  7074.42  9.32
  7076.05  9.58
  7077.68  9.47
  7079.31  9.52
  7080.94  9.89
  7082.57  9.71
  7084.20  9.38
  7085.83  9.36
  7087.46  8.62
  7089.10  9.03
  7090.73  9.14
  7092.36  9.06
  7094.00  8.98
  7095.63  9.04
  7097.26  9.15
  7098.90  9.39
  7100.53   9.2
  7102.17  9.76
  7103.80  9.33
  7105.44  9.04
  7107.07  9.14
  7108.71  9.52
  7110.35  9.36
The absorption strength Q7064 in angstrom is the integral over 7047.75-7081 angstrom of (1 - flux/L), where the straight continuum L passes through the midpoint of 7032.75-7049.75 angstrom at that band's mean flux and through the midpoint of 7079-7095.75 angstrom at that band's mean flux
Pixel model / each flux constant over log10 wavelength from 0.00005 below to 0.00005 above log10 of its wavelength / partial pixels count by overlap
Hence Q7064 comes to 0.0 angstrom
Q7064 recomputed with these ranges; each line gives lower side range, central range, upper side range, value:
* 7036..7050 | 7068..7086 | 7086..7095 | -0.5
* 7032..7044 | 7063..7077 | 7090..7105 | 0.1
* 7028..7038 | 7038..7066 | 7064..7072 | -0.4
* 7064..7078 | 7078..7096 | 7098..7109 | 0.0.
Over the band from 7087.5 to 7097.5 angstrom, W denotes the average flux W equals 9.03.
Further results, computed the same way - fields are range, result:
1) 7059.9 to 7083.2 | 9.35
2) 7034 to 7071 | 9.37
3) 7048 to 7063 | 9.41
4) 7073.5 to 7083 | 9.57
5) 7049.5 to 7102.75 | 9.29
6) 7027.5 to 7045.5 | 9.43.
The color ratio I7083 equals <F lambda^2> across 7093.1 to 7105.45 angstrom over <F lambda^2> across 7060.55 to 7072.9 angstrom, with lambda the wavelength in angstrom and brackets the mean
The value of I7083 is 1.02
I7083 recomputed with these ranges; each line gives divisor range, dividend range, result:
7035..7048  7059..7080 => 0.99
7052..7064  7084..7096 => 0.98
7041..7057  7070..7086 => 1.00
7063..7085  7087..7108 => 0.98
